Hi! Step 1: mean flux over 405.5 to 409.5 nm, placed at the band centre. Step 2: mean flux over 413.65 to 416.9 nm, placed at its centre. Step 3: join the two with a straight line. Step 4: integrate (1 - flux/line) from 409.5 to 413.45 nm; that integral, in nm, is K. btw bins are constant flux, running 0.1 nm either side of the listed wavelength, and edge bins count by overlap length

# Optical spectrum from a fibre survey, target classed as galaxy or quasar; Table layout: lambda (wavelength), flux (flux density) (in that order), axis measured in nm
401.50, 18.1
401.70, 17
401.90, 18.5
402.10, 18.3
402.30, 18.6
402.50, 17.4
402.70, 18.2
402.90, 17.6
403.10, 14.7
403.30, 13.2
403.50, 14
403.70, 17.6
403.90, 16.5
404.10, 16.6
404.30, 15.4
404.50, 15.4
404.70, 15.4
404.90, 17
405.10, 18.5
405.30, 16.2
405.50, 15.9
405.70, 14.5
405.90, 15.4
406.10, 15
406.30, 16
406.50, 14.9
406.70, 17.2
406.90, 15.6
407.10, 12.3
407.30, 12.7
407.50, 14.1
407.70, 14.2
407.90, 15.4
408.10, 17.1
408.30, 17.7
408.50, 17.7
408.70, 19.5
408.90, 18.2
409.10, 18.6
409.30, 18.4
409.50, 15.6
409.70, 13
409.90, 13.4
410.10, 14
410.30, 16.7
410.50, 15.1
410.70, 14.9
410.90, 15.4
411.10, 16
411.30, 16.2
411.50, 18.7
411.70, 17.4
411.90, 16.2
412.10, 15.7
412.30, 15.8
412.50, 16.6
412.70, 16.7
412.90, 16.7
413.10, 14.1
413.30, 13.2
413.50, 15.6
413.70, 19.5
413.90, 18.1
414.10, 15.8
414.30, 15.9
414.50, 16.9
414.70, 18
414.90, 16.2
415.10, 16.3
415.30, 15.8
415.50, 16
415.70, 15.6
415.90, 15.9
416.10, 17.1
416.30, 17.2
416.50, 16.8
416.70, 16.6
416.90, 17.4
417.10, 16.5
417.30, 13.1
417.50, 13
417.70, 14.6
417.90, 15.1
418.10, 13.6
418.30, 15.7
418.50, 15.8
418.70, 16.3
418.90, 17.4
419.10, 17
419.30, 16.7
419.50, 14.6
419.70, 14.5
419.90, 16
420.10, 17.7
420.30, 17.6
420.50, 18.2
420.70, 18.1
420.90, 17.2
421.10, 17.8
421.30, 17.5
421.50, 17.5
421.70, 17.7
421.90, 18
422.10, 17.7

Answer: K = 0.19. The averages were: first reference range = 16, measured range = 15.6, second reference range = 16.7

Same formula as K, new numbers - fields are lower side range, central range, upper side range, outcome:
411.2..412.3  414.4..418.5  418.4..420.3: 0.15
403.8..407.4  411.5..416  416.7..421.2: -0.12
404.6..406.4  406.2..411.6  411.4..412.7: 0.17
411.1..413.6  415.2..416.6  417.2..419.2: -0.07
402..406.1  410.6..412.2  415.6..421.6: 0.00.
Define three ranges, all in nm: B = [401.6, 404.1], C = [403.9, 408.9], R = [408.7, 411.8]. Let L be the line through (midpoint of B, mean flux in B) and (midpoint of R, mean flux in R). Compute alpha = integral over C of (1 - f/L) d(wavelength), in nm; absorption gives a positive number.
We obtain 0.19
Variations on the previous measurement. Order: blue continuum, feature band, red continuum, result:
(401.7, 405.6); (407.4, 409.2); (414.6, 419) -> -0.07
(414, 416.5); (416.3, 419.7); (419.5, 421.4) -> 0.22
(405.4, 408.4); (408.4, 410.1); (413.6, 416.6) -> -0.11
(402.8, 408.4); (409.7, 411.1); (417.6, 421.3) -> 0.09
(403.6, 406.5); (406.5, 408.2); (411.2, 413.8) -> 0.14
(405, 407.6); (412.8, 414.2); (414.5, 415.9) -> 0.00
